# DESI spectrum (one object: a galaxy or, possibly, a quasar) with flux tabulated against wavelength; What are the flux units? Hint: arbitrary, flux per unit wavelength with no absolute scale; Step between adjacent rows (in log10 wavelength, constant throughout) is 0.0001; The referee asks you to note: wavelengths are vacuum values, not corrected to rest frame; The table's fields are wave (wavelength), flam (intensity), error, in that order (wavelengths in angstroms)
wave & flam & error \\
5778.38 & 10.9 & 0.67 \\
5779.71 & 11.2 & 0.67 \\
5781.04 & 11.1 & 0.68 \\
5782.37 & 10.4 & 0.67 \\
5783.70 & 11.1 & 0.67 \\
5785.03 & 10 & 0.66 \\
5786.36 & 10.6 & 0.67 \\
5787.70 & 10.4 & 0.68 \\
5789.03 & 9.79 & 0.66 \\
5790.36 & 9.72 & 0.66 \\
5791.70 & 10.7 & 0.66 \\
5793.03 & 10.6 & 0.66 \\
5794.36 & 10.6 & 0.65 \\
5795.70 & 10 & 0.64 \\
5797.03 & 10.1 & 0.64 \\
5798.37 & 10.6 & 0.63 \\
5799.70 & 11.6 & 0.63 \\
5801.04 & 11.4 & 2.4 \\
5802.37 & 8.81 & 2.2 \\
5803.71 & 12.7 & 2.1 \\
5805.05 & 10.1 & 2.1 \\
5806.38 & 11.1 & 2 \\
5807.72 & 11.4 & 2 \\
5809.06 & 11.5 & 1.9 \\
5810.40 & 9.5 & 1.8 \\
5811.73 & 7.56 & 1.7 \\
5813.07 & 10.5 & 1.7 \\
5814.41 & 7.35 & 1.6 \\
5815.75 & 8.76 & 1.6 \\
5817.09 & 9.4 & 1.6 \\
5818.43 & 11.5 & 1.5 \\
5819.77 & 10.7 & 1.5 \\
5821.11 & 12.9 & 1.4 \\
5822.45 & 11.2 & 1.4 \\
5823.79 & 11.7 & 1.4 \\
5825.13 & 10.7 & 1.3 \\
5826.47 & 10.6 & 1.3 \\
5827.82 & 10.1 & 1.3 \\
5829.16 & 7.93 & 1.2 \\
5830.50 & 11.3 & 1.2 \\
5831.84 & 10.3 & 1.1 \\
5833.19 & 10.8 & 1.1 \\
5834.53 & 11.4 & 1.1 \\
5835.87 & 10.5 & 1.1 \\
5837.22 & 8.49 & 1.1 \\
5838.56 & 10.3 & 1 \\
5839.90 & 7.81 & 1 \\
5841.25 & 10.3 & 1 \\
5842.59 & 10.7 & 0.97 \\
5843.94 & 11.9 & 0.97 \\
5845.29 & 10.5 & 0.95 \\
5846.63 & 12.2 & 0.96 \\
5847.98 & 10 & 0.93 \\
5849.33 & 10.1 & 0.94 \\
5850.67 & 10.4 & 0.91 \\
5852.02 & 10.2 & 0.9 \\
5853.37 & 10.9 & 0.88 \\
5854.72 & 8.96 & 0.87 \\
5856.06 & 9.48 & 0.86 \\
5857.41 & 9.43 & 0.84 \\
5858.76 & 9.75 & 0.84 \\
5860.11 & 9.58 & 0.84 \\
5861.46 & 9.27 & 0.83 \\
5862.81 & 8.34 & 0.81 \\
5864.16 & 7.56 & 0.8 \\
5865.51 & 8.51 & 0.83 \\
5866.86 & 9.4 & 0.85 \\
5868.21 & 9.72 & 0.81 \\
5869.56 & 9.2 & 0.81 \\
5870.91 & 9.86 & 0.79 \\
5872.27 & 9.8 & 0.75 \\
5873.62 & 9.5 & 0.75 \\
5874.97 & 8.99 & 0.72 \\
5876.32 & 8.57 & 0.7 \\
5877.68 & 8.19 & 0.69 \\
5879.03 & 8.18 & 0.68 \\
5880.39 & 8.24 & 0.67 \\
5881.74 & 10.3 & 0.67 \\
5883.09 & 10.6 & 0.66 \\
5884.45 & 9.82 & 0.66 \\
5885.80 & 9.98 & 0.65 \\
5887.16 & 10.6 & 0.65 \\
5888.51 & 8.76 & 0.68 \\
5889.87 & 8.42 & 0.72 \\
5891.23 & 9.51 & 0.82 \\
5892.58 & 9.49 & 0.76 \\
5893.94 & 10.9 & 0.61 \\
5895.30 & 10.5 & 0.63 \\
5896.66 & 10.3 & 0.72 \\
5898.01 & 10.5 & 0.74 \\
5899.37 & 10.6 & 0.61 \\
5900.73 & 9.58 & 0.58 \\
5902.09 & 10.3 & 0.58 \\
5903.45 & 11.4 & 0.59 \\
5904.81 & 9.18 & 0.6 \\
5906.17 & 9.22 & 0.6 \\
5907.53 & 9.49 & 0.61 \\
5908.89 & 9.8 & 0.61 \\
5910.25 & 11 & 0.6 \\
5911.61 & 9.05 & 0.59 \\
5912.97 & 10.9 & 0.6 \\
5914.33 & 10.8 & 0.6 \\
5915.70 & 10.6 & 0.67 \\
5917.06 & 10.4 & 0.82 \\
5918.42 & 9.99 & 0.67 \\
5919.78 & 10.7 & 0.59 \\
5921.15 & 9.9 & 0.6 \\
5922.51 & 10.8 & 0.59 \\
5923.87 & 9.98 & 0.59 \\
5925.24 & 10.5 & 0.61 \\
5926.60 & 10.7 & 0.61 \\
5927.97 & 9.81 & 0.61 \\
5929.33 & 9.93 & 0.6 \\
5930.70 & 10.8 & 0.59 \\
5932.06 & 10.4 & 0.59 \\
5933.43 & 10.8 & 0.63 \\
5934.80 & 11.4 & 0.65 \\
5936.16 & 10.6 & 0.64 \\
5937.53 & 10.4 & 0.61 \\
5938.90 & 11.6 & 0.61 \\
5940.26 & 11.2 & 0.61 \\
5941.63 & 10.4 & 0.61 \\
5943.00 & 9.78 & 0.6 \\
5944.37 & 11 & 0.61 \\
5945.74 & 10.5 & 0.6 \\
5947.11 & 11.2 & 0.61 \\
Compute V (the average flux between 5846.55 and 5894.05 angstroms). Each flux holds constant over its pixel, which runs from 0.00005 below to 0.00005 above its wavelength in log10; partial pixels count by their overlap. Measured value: 9.47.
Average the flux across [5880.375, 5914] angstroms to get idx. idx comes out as 9.98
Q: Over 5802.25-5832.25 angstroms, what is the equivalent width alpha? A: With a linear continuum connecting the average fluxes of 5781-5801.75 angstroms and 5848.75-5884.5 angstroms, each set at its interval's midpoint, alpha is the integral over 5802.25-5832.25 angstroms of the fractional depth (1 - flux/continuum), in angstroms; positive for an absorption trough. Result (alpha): -0.7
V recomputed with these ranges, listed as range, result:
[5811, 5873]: 9.95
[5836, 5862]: 10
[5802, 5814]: 10.3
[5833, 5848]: 10.4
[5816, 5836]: 10.7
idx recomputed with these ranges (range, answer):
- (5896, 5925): 10.2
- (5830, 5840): 10.2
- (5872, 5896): 9.46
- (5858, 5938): 9.85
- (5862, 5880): 8.9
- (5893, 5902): 10.4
